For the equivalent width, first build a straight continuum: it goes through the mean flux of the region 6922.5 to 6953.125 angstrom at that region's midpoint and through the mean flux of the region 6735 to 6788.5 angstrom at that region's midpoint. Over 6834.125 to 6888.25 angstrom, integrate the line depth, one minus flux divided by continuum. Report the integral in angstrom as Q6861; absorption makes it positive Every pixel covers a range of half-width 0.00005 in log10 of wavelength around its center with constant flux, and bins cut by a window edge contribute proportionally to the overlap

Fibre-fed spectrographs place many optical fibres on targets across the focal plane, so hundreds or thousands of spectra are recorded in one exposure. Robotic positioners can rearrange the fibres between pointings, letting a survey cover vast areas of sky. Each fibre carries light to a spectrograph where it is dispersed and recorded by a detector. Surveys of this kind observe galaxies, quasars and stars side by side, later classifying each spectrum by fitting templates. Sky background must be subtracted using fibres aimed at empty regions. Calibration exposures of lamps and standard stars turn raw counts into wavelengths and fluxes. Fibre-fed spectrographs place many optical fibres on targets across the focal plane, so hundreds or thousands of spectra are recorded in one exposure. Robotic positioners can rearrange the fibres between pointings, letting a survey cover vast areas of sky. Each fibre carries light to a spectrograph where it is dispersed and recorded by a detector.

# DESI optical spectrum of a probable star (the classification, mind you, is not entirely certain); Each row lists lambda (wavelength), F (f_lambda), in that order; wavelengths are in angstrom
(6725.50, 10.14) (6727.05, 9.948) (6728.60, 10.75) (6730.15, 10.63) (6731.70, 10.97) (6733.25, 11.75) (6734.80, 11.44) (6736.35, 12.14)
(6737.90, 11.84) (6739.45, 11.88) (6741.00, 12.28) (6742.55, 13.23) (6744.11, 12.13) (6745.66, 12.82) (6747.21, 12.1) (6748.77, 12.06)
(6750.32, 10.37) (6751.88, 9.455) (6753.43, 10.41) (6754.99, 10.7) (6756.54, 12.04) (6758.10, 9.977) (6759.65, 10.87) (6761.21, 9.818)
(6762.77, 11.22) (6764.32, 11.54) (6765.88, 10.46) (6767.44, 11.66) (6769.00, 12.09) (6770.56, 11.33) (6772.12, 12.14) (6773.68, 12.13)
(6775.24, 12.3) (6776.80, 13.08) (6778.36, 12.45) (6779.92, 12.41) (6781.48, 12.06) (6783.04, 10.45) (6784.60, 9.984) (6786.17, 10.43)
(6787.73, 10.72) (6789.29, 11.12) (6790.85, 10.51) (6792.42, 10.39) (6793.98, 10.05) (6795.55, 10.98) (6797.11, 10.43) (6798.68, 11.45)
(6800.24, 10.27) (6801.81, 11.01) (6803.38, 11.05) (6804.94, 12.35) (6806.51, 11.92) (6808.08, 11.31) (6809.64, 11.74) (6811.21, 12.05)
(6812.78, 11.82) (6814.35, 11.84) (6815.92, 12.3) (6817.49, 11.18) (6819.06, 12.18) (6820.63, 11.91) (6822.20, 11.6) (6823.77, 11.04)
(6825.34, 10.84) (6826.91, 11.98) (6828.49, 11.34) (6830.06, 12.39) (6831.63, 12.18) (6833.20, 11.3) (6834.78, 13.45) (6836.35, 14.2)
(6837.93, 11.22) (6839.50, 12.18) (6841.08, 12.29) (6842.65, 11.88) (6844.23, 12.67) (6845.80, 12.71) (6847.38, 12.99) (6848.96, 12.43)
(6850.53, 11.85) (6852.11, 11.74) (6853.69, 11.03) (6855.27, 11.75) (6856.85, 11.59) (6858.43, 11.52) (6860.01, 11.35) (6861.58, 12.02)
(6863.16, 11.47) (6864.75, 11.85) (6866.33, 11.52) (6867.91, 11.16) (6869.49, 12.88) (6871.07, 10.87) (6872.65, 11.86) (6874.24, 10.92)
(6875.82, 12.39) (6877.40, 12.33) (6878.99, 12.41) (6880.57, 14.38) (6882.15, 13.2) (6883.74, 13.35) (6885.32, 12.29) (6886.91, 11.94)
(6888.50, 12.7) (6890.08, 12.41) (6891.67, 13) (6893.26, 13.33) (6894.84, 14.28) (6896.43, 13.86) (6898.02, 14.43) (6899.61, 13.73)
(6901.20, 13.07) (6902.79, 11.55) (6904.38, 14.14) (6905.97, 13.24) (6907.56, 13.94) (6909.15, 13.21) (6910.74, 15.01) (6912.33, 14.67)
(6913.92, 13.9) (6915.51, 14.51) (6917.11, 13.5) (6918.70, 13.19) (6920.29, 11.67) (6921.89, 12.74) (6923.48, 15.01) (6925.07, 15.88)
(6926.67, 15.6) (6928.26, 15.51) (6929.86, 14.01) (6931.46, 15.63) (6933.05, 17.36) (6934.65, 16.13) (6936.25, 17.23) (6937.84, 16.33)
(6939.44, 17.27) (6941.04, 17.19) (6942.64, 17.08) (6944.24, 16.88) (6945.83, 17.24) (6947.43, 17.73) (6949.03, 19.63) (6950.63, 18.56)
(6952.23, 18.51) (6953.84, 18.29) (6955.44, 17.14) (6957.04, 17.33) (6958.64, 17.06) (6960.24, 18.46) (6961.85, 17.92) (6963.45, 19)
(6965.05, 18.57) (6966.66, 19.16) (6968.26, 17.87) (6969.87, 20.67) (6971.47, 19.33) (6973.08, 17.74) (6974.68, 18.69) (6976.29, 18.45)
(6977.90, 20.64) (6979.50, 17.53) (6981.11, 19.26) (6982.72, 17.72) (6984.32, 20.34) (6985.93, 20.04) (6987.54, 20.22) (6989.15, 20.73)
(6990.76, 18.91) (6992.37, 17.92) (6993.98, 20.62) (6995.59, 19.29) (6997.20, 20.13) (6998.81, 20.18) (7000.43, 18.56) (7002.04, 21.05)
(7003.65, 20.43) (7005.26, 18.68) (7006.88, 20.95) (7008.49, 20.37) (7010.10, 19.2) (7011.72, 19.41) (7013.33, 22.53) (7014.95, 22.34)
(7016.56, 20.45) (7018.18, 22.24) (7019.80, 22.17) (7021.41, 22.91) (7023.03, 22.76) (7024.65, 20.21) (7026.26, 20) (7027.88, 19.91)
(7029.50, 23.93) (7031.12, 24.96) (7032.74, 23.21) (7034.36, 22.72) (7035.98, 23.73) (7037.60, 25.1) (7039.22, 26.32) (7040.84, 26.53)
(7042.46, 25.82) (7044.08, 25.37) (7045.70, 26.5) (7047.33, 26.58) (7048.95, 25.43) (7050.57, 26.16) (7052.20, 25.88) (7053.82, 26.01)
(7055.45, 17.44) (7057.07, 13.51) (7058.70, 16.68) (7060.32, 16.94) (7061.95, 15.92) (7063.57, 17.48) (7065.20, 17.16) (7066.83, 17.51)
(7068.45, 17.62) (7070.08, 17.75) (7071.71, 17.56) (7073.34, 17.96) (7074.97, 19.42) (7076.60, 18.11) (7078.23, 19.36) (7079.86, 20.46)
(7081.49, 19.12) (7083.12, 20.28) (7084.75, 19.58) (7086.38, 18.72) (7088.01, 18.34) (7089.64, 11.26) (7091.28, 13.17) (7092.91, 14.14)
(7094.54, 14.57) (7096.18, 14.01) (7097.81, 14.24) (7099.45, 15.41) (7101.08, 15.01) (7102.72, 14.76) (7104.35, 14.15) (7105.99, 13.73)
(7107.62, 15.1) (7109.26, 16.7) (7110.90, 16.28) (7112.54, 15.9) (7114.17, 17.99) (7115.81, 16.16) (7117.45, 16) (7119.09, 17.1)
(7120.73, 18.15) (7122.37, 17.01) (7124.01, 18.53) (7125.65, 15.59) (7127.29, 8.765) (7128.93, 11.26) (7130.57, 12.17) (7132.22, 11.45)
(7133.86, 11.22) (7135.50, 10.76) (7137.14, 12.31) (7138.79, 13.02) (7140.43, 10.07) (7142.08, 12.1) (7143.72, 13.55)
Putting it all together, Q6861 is 8.5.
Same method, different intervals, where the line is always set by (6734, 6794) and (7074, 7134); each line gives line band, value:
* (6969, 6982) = -4.5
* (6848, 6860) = 0.8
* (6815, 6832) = 0.6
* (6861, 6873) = 1.0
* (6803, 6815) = 0.2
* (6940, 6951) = -3.2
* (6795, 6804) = 0.8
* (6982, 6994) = -4.4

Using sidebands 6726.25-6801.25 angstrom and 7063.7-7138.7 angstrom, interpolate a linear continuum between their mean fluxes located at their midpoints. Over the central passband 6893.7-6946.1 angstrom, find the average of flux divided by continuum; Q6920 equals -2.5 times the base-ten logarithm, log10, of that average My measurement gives -0.11 mag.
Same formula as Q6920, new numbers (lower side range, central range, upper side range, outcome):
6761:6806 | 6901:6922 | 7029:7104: 0.12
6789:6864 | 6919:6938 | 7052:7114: -0.10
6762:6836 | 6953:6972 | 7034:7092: -0.09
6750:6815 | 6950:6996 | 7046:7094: -0.16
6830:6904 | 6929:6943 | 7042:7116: -0.15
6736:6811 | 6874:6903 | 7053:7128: 0.02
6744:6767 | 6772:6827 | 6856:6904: 0.01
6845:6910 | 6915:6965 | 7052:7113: -0.19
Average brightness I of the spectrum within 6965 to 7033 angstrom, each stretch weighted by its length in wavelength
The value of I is 20.2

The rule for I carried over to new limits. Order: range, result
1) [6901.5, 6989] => 16.8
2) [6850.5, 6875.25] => 11.6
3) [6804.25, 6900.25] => 12.2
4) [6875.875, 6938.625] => 14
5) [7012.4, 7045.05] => 23.2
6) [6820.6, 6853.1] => 12.1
